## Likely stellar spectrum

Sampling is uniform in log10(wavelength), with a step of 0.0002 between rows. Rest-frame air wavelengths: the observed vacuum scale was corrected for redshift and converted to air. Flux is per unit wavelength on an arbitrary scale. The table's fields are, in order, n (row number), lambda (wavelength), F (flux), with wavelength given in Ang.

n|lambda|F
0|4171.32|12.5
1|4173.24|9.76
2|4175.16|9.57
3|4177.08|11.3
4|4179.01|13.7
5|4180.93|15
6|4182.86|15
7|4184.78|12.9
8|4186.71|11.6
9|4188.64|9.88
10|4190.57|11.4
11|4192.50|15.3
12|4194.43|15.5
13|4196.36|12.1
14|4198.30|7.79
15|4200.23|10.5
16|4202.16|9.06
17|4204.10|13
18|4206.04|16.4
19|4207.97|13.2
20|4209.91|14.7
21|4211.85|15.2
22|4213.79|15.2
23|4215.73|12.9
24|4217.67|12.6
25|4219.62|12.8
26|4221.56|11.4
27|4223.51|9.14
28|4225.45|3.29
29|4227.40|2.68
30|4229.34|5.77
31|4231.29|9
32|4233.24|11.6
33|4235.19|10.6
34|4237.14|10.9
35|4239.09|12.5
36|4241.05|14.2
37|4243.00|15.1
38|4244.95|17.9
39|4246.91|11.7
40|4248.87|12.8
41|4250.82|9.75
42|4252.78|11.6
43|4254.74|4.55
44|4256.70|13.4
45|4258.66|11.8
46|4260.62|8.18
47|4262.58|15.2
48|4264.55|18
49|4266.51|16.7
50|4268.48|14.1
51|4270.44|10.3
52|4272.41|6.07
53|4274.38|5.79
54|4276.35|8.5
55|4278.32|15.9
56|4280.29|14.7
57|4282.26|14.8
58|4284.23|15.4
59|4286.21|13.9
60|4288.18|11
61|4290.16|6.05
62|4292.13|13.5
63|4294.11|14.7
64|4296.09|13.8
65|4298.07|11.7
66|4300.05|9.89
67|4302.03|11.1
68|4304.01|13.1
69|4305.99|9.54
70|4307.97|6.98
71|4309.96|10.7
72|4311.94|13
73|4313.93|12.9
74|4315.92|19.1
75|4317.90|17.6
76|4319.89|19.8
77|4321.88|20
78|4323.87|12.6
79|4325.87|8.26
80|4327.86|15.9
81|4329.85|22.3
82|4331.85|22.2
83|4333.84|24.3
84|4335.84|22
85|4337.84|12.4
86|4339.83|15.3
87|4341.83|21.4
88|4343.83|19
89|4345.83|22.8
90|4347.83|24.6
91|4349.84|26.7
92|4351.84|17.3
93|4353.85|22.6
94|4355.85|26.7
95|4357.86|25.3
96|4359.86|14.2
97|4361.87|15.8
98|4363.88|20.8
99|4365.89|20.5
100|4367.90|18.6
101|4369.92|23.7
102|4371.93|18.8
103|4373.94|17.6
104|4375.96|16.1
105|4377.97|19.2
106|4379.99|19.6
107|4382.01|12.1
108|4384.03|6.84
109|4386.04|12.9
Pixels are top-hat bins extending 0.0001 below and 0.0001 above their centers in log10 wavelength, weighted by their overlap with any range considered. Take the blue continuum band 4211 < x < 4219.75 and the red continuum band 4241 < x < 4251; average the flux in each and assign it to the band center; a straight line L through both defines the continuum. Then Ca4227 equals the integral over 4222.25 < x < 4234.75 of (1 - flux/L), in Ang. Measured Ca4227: 6.0 Ang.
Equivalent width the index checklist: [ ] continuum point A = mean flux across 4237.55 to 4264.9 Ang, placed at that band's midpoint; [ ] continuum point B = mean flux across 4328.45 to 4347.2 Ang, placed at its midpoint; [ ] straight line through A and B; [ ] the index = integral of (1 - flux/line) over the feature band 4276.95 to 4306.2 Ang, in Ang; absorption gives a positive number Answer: 6.1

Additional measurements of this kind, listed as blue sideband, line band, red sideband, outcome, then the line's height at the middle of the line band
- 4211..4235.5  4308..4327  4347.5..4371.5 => 3.6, 17.8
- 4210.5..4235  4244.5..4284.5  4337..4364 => 4.1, 13.5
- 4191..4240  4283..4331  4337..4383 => 9.1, 16.6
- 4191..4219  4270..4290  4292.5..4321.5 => 2.7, 13.2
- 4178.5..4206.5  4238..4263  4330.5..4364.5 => 5.5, 15.6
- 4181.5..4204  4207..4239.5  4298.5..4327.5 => 4.1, 12.3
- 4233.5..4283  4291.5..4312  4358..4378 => 4.5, 14.8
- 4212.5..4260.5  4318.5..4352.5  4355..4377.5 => -2.9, 17.7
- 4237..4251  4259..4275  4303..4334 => 2.4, 14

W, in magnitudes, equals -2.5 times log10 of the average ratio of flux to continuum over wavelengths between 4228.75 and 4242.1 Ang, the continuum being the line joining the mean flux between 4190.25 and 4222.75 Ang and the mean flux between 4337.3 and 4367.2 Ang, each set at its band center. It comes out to 0.31 mag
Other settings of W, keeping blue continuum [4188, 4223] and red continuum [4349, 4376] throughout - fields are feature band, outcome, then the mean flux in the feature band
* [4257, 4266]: 0.15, 13.5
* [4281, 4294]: 0.30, 12.6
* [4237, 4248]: 0.05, 13.9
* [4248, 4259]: 0.38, 10.6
